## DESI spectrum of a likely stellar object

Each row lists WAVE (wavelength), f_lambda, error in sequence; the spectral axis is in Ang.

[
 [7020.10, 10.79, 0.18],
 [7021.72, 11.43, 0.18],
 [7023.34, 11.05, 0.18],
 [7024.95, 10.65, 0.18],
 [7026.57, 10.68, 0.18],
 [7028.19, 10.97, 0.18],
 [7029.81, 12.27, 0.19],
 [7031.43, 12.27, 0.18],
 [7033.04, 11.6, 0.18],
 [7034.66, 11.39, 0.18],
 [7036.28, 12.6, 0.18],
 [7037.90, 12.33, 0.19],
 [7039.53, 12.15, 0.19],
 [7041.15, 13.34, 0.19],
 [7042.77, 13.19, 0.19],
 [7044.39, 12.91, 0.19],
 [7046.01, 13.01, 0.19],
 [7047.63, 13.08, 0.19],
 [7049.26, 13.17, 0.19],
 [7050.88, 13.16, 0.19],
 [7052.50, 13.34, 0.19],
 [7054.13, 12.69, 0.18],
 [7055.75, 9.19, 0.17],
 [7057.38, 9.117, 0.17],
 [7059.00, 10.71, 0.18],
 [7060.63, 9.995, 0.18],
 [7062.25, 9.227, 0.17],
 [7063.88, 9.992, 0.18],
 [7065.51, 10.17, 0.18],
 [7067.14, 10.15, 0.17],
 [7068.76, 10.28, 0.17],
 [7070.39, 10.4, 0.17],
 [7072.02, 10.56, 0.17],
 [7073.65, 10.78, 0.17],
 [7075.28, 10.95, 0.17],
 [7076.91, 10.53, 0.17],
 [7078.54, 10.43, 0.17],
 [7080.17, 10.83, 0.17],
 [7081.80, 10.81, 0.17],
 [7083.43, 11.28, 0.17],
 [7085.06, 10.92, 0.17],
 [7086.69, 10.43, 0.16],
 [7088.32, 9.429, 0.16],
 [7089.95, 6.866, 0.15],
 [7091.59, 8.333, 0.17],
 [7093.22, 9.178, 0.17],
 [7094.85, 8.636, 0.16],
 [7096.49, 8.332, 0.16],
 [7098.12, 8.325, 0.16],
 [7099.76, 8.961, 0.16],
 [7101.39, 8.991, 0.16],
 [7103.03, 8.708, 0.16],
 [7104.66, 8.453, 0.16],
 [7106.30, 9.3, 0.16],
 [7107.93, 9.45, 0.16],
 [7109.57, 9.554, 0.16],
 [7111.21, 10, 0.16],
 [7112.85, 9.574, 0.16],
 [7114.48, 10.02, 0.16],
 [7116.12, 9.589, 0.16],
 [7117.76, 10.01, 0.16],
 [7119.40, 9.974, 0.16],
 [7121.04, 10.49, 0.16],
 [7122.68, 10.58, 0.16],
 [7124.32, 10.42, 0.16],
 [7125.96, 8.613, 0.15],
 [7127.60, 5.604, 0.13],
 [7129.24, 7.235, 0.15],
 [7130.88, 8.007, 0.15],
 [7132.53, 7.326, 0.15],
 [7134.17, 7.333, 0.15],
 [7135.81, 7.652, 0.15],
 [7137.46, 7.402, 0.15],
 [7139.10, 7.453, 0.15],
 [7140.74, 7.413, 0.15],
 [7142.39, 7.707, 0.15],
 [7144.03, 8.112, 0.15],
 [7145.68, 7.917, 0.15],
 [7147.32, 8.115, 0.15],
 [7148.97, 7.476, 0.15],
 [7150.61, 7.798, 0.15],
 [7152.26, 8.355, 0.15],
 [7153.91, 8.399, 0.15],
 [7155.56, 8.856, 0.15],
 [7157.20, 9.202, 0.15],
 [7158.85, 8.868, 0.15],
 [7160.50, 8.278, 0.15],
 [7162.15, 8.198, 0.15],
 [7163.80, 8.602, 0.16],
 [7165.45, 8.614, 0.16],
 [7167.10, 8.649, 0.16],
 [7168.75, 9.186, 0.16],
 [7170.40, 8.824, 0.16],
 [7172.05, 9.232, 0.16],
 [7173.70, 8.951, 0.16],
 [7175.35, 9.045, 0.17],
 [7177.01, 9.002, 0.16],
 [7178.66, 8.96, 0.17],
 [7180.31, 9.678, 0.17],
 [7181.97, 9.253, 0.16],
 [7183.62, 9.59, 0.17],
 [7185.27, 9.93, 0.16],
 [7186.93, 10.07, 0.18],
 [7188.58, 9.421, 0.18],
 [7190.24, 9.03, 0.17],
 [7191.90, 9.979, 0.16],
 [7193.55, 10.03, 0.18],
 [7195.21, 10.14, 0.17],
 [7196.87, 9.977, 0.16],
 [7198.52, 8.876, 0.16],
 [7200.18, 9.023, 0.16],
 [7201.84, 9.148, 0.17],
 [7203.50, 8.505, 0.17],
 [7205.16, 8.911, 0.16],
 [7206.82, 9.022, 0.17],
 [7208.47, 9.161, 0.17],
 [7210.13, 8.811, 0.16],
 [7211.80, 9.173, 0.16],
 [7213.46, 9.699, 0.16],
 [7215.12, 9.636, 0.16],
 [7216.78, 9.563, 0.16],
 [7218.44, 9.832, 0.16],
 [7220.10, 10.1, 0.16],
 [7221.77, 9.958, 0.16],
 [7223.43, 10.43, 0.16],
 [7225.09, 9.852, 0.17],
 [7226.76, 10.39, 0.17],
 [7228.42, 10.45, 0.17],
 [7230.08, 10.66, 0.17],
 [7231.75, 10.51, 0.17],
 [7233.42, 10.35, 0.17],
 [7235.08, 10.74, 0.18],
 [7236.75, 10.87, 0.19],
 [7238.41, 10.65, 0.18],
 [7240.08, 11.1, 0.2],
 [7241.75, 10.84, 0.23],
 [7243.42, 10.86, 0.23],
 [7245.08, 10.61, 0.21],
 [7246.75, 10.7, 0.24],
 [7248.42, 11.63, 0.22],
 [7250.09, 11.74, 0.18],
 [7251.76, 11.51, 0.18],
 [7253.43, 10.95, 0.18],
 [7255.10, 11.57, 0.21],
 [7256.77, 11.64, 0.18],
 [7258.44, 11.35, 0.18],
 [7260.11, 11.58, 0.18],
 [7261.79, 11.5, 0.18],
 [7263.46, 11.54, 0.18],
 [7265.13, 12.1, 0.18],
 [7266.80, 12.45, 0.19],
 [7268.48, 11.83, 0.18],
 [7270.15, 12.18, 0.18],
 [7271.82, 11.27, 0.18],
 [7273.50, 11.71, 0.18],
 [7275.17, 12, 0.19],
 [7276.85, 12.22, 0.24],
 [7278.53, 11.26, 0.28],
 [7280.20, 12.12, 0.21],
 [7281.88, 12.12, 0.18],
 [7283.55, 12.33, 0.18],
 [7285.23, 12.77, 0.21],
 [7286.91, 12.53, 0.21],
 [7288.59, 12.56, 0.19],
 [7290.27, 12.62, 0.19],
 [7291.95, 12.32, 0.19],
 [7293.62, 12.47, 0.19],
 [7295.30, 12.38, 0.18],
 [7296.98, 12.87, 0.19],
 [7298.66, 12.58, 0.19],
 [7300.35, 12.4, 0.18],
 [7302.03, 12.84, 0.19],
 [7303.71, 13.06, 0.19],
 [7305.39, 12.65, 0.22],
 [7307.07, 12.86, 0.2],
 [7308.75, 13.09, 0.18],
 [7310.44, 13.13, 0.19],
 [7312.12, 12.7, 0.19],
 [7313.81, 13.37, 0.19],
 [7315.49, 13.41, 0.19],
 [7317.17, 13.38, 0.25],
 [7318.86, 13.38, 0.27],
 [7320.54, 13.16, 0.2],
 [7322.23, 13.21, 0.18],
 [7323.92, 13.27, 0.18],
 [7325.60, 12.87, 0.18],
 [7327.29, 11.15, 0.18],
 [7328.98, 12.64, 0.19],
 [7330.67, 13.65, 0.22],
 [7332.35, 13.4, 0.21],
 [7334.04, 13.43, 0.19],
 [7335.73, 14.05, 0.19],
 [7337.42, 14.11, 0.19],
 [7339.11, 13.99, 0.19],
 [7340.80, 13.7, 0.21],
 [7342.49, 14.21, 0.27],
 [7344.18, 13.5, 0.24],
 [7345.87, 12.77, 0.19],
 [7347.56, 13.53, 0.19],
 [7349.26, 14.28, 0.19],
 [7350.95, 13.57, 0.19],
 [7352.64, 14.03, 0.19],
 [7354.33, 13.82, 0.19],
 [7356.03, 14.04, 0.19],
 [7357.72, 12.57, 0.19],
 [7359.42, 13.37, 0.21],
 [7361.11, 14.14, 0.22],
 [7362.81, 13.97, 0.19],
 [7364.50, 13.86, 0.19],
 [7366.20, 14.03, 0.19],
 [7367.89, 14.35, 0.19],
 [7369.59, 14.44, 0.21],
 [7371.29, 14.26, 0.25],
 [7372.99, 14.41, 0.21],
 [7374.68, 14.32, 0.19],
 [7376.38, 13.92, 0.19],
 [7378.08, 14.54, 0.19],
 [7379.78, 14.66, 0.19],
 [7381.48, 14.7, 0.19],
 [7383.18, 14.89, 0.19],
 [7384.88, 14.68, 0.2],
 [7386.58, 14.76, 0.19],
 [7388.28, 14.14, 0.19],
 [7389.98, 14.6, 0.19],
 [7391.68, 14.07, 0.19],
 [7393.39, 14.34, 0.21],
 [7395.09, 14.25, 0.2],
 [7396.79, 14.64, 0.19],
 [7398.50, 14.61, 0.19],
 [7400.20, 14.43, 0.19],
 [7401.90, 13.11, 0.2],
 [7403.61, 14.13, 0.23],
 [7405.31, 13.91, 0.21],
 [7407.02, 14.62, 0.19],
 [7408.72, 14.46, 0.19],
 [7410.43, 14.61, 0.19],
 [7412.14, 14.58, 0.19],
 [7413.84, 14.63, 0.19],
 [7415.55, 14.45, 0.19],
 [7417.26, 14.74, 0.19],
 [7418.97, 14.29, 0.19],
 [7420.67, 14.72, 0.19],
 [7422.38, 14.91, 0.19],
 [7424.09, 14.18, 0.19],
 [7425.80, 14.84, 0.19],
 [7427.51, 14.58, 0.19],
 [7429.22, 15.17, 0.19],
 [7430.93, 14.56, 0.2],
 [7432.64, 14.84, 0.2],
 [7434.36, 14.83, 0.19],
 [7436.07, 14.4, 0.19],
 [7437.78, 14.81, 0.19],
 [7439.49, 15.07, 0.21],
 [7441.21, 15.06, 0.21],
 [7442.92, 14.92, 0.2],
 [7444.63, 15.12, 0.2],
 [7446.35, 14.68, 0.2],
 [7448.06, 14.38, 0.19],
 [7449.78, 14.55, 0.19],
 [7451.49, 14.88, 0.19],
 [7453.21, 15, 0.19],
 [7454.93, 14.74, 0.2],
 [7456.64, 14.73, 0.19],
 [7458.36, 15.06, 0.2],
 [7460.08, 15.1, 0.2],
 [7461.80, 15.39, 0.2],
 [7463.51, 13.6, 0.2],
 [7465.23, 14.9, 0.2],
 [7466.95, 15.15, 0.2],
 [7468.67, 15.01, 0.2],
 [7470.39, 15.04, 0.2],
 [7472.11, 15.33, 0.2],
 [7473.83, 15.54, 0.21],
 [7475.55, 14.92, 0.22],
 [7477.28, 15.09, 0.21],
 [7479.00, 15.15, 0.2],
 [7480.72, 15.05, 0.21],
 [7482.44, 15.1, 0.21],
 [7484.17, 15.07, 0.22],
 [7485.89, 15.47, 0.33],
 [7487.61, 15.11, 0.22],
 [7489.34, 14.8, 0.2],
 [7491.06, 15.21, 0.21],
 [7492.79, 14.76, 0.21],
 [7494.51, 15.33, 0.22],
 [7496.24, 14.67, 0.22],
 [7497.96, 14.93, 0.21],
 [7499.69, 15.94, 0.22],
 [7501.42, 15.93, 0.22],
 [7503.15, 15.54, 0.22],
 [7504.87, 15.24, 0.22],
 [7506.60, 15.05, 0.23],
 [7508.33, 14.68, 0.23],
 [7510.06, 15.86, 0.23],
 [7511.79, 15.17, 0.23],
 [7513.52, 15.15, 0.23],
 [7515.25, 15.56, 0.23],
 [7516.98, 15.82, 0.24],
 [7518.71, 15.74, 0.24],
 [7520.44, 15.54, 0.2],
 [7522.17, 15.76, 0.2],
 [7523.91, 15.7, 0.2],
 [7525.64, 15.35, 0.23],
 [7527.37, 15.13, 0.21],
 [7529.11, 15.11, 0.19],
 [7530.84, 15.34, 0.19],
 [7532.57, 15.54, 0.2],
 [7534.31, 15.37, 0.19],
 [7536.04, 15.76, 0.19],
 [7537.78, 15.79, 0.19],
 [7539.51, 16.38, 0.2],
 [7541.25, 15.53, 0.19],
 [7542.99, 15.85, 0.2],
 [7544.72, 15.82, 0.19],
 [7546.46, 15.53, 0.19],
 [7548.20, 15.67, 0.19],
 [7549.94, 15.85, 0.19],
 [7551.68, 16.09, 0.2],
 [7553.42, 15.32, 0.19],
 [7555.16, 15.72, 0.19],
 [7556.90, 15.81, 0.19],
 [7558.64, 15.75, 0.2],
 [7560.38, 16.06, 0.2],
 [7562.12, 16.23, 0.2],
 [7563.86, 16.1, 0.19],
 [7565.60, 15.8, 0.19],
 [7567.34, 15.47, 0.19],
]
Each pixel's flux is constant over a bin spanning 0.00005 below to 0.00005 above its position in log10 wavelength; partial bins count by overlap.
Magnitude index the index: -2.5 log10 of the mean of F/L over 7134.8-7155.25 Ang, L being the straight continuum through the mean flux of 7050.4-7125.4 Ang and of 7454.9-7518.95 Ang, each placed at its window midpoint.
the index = 0.34 mag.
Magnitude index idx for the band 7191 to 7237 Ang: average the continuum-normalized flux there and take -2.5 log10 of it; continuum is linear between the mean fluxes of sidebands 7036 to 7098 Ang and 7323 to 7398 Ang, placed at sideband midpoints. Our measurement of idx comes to 0.26 mag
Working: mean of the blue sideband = 10.8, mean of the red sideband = 13.9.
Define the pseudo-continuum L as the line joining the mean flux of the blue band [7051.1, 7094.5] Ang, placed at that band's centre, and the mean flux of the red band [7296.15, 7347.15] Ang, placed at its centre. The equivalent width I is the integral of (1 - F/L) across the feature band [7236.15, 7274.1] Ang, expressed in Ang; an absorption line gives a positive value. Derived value 3.04 Ang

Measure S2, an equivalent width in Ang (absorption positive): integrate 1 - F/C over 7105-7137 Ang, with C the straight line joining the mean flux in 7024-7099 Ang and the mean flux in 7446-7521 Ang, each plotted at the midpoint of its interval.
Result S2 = 7.0 Ang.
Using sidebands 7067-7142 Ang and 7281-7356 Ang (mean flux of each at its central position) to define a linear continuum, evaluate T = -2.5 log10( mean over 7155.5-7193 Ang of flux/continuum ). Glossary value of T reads 0.15 mag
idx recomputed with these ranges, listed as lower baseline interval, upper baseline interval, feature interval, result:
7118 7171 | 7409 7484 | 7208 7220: 0.04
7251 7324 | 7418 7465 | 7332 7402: -0.04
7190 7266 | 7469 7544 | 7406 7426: -0.07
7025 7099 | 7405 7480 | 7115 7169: 0.36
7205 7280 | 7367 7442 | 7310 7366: -0.04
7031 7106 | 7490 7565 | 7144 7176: 0.34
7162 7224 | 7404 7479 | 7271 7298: -0.08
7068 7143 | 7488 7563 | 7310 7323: -0.07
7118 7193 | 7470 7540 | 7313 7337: -0.11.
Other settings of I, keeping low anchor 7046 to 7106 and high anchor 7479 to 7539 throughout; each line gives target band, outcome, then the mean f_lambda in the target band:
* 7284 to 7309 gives 0.3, 12.7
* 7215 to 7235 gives 3.0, 10.2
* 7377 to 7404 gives -0.9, 14.4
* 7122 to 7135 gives 3.3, 8.11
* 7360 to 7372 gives -0.4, 14.1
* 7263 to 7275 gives 0.6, 11.9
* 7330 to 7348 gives -0.5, 13.7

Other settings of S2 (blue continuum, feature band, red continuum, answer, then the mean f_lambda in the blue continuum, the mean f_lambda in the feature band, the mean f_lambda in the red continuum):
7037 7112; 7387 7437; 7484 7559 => -0.8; 10.5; 14.5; 15.5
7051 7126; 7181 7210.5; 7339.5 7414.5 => 5.4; 9.92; 9.39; 14.1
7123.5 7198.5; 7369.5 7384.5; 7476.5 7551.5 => -2.0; 8.63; 14.5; 15.4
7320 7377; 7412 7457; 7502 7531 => -0.6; 13.6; 14.7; 15.4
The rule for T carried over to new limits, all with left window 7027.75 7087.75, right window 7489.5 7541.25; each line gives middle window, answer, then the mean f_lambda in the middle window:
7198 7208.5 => 0.38 mag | 8.94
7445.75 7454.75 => 0.01 mag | 14.7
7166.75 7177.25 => 0.35 mag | 9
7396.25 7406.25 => 0.02 mag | 14.1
